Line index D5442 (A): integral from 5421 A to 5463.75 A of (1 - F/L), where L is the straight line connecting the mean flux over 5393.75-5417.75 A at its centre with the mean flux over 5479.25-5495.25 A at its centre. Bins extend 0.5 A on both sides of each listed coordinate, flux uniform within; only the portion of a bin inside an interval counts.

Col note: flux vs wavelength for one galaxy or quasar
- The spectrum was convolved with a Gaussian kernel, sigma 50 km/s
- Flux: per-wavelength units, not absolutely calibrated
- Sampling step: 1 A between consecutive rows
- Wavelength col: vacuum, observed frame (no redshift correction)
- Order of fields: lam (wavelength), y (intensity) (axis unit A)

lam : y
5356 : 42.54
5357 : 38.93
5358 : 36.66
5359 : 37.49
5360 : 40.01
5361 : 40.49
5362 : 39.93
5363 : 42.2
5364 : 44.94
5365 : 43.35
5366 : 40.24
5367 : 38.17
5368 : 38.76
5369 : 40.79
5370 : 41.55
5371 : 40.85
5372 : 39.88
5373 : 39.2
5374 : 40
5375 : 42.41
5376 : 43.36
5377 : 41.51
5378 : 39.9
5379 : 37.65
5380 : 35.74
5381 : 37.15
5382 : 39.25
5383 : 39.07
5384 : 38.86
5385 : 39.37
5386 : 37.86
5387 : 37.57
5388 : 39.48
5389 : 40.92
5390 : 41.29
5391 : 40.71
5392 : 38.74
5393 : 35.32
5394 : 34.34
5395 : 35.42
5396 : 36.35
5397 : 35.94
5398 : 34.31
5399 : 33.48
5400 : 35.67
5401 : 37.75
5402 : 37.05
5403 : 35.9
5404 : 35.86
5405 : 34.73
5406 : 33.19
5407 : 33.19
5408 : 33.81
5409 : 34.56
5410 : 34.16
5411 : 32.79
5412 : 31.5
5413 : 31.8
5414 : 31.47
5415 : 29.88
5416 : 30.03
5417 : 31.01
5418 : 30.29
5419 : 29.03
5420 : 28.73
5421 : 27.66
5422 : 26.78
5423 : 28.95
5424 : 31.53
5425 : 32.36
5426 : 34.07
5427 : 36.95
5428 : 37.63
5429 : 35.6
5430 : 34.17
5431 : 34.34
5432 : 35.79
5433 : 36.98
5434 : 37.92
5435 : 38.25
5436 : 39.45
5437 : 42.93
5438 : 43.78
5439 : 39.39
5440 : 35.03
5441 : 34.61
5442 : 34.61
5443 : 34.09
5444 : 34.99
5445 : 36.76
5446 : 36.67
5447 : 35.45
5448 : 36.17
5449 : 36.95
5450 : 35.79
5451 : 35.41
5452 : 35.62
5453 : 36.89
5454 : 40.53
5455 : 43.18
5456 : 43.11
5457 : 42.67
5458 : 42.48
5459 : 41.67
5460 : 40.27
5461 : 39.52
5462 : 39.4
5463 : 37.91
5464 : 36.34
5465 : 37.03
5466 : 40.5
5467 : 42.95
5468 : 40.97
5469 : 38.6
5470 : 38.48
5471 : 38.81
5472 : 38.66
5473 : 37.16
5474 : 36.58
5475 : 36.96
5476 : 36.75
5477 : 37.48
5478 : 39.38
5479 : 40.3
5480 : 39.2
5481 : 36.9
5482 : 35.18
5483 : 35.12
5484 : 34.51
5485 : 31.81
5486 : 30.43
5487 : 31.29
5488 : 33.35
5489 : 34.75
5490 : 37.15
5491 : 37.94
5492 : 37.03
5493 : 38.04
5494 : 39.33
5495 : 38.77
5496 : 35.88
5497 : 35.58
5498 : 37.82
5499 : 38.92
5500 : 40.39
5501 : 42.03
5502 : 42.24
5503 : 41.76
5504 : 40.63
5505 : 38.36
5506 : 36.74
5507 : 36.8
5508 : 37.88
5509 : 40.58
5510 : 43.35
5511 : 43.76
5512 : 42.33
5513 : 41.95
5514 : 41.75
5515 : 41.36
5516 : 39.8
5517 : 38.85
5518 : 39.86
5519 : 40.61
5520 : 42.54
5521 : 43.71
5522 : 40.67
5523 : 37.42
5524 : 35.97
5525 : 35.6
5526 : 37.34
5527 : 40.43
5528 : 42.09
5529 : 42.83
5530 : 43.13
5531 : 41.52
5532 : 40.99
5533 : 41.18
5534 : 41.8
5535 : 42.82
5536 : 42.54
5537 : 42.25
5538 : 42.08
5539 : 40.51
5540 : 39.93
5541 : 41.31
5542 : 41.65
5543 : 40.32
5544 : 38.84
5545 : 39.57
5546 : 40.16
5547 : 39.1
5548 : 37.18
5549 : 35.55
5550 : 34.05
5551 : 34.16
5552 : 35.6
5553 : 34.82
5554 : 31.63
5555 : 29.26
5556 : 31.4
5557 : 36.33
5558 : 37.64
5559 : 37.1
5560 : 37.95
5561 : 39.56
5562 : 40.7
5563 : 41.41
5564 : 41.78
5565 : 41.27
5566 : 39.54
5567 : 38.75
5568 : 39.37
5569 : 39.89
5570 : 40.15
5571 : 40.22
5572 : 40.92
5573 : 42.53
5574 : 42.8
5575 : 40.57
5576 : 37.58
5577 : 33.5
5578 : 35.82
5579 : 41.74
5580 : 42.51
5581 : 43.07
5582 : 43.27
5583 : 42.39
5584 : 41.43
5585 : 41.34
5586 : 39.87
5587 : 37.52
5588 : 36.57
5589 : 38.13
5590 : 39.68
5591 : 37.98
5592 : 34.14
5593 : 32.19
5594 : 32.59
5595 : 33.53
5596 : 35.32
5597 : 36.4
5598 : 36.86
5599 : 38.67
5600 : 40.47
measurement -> -2.8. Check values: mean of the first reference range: 33.9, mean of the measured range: 36.9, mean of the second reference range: 35.7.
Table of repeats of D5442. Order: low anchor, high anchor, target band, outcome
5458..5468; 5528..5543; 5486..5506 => 1.43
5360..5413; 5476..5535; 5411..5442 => 3.53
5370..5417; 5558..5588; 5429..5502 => 0.72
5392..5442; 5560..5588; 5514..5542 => -1.62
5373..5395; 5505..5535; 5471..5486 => 1.24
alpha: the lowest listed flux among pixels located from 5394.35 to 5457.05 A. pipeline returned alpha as 26.78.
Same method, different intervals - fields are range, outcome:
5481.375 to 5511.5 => 30.43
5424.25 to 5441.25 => 32.36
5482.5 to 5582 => 29.26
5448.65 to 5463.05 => 35.41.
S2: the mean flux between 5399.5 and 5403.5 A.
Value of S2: 36.6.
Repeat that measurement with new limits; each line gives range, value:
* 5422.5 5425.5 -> 30.9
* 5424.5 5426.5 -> 33.2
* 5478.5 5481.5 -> 38.8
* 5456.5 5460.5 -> 41.8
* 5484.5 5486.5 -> 31.1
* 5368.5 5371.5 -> 41.1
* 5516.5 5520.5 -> 40.5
